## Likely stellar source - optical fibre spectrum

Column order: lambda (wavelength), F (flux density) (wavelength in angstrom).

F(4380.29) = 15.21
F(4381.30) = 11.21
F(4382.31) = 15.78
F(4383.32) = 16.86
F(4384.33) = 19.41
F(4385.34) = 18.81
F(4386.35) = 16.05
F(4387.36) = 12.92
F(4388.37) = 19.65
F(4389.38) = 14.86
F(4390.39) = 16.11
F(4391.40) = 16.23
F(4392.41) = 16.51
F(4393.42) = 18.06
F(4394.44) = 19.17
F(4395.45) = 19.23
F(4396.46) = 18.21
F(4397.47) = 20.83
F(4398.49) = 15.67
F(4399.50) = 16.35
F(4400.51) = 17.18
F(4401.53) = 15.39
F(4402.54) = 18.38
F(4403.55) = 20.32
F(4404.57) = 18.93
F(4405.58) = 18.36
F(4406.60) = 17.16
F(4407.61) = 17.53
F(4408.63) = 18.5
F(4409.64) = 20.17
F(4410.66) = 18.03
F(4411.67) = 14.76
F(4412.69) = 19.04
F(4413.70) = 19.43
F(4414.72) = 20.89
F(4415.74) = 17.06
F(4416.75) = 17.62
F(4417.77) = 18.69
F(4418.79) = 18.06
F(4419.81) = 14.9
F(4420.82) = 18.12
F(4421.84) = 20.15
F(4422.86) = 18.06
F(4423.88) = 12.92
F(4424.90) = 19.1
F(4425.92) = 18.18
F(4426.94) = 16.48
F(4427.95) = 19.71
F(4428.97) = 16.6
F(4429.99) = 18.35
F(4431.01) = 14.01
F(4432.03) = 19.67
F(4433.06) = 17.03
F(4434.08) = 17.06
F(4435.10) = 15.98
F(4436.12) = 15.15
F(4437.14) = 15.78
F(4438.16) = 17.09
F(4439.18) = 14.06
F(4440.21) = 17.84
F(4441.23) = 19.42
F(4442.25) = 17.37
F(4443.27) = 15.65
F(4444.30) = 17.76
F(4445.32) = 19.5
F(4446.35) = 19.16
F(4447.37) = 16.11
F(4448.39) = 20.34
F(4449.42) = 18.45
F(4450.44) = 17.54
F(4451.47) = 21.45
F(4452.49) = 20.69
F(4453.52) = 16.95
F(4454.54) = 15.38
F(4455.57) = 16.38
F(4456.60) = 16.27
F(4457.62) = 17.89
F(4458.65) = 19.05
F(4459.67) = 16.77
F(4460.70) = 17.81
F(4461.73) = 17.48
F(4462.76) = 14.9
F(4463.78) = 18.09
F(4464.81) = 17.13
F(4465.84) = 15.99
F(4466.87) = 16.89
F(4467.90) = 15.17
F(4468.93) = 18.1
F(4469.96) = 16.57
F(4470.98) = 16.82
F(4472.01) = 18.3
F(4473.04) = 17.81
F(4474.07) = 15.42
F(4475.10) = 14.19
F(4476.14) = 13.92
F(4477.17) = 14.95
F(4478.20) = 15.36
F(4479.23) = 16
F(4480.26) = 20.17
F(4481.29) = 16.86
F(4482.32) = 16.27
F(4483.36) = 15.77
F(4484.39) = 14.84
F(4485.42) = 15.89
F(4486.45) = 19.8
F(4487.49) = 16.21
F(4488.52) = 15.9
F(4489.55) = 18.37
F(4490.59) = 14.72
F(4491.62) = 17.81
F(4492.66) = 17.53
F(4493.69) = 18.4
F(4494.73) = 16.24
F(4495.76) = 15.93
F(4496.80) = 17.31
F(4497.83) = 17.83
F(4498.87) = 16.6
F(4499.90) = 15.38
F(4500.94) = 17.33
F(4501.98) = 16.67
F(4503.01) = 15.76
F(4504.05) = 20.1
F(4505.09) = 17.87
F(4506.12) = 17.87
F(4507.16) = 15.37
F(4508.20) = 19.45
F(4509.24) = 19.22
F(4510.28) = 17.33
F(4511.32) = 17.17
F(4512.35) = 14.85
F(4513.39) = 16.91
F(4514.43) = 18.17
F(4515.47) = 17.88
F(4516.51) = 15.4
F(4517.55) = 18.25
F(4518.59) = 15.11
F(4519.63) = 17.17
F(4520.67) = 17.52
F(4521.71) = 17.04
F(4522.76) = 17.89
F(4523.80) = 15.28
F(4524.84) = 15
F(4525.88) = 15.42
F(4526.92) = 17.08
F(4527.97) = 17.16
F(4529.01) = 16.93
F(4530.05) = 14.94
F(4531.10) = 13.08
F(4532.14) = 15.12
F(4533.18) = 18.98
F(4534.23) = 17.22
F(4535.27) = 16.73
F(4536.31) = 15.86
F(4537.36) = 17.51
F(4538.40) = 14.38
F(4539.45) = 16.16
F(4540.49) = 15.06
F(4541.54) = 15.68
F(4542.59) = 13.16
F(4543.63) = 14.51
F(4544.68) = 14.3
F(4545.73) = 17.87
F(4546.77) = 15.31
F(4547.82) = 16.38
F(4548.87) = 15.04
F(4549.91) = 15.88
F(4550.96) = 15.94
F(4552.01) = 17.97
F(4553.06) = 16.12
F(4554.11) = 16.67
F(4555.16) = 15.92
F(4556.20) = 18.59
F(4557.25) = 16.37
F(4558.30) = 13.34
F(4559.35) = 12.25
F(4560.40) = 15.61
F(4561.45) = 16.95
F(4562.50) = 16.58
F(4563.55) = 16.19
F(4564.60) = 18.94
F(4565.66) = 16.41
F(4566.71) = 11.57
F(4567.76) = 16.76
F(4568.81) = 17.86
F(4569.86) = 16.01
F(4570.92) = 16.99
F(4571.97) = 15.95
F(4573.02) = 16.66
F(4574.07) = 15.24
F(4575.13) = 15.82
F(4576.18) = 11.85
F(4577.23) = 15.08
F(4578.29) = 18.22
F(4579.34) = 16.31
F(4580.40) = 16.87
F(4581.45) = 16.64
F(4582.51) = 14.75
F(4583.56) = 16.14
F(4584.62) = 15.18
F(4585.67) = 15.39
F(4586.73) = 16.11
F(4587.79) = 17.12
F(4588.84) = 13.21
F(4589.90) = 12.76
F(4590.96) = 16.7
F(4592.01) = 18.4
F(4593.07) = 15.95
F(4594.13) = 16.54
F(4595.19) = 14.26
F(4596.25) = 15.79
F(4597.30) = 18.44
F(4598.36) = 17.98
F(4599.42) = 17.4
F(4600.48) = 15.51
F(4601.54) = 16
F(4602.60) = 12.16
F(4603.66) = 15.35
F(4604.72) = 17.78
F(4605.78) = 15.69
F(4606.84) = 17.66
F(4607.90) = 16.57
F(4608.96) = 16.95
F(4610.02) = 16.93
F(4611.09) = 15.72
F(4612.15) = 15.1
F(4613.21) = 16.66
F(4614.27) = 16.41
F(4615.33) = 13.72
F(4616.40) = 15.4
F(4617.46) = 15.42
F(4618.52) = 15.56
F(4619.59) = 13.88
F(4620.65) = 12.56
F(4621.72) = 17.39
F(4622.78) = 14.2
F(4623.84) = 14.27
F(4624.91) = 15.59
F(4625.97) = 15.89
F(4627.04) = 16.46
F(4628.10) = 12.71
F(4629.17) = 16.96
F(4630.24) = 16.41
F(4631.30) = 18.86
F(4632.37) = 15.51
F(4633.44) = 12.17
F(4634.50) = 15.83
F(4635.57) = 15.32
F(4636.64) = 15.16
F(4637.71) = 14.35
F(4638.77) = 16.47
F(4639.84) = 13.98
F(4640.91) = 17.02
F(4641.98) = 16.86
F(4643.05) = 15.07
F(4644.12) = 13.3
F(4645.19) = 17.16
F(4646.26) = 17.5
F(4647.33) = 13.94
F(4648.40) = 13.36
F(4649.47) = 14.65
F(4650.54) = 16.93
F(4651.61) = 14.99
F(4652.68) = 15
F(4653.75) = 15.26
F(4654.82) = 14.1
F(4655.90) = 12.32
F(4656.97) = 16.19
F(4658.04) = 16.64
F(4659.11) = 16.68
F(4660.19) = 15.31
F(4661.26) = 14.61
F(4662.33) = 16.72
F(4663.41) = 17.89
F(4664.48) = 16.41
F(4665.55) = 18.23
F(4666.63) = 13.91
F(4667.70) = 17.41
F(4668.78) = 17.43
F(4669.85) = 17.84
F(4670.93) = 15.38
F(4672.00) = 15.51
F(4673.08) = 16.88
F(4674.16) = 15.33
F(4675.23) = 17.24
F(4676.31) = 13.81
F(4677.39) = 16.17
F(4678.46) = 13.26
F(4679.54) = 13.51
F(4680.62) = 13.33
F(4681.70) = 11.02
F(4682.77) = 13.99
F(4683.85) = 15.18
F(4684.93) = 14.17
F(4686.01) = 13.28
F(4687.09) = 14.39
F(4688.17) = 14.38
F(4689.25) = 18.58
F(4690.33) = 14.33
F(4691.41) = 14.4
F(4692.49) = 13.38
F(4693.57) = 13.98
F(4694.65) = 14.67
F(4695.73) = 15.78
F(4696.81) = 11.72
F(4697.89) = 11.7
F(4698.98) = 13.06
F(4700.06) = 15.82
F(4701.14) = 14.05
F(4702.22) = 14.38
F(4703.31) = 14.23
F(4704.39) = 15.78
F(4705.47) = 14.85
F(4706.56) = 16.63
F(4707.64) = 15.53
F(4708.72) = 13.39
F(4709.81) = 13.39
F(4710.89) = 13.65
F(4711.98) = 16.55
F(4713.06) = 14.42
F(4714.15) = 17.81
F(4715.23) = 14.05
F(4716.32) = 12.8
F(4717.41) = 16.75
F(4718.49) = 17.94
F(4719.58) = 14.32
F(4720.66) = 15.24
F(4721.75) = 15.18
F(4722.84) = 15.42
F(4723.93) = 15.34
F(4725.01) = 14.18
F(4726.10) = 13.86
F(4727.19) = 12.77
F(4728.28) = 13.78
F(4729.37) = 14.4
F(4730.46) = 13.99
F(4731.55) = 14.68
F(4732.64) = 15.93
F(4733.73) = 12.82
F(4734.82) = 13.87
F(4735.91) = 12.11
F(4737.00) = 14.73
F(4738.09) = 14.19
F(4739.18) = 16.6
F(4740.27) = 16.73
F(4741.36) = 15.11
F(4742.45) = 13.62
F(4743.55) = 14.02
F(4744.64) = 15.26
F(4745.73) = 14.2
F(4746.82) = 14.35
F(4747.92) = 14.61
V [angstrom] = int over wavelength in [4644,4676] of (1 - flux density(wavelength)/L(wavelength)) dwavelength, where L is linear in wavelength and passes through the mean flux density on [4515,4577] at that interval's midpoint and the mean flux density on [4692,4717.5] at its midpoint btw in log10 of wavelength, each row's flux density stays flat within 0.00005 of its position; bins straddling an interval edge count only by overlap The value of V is -2.0 angstrom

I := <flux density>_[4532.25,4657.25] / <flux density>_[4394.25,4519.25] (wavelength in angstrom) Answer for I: 0.91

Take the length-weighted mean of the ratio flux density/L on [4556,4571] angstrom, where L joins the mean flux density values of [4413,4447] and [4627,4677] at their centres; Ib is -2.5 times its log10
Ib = 0.03 mag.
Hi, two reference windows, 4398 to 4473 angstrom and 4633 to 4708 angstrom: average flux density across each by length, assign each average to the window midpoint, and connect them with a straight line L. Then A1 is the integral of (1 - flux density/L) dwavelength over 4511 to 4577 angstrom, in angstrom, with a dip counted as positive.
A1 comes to 1.4 angstrom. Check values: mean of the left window 17.5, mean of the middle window 16.1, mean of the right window 15.1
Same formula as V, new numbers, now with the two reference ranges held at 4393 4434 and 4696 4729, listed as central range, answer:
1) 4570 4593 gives 0.4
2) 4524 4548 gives 1.1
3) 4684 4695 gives 0.2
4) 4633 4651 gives 0.2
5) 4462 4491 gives 1.3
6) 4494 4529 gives -0.3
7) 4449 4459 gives -0.3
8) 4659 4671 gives -1.1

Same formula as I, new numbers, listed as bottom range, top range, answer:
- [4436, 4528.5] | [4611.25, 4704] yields 0.89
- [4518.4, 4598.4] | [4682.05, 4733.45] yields 0.91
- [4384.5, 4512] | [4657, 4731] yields 0.87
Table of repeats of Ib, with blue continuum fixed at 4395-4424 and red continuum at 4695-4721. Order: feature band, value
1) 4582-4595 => 0.03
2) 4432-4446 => 0.04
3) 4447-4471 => 0.00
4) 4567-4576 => 0.01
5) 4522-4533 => 0.05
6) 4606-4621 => 0.01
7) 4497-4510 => -0.03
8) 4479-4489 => 0.02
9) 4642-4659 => 0.01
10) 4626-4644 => 0.00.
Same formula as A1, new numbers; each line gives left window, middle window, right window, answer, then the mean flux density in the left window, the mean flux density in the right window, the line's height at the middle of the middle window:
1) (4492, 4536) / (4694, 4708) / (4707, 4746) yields 0.5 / 16.9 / 14.7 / 15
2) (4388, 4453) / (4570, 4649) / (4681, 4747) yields 0.0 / 17.7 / 14.5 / 15.7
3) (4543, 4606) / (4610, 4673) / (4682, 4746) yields -1.2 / 15.9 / 14.6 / 15.3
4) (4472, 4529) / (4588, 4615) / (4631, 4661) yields -0.5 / 16.8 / 15.3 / 15.8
